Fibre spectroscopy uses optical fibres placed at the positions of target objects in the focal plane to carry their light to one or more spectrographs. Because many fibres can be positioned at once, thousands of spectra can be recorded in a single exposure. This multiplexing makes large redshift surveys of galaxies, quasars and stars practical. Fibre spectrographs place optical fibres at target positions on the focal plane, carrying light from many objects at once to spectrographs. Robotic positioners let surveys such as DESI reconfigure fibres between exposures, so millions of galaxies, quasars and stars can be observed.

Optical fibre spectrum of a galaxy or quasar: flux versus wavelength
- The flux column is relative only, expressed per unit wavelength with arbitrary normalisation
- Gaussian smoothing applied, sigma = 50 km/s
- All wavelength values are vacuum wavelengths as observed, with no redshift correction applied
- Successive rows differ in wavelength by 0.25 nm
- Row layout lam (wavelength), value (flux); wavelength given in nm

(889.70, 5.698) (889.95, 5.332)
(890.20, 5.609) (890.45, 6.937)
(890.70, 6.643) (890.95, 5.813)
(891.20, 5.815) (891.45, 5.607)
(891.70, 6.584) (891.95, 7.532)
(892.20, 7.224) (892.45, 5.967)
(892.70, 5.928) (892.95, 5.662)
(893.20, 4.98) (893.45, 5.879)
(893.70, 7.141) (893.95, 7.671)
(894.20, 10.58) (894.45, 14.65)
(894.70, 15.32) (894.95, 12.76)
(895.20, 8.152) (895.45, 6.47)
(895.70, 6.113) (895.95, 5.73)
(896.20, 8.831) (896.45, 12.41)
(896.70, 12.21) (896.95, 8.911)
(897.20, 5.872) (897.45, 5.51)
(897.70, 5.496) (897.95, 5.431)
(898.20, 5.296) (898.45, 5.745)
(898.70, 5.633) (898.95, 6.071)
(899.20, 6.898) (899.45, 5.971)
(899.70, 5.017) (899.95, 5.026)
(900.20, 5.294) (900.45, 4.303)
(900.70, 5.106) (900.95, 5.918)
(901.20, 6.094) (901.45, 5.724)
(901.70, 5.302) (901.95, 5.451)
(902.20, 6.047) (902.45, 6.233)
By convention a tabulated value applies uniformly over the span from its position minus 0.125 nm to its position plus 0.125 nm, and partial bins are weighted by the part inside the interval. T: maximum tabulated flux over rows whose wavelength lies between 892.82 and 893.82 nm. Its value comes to 7.141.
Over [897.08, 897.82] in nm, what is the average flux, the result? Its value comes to 5.63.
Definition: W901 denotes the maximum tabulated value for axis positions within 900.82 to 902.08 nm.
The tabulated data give 6.094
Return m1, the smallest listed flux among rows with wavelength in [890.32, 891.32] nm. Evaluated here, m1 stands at 5.813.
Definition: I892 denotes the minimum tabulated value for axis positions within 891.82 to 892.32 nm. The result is 7.224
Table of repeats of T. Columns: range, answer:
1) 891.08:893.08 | 7.532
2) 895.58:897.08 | 12.41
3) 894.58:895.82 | 15.32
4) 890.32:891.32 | 6.937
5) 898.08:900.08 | 6.898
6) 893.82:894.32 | 10.58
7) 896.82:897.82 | 8.911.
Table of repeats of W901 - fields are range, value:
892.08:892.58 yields 7.224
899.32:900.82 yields 5.971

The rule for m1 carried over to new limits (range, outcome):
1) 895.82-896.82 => 5.73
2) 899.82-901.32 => 4.303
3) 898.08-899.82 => 5.017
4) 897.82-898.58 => 5.296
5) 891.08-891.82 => 5.607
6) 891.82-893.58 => 4.98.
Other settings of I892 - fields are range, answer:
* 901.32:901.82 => 5.302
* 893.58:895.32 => 7.141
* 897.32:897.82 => 5.496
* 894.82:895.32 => 8.152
